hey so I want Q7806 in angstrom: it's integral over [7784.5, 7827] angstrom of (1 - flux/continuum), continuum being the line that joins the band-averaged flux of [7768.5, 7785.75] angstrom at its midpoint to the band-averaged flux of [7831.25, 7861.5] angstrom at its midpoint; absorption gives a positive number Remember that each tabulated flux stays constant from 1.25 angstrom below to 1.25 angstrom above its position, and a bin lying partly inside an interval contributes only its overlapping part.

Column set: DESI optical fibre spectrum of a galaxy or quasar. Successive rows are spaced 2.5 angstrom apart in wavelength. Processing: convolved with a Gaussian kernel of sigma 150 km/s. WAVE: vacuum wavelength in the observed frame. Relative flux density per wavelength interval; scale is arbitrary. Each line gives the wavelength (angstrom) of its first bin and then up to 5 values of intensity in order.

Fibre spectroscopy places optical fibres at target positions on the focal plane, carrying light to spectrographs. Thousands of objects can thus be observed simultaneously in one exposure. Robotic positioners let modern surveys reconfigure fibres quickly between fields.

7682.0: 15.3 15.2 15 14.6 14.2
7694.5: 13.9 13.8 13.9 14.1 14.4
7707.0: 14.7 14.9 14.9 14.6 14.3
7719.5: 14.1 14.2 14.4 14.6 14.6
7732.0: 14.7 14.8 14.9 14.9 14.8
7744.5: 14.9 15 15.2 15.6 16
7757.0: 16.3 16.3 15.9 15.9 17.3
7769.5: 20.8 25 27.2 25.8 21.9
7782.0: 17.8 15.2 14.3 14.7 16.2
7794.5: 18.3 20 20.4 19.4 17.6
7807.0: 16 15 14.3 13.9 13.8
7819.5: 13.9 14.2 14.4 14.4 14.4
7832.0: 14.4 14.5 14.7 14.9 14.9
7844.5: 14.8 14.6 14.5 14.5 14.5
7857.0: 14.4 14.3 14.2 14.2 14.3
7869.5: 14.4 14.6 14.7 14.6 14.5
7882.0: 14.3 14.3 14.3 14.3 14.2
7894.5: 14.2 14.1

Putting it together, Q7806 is 6.65 angstrom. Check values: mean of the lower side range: 22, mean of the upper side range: 14.6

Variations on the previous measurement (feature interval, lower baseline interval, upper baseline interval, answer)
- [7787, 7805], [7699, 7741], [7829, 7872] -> -4.1 angstrom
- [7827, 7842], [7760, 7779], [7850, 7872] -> 1.5 angstrom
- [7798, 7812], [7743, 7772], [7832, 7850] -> -1.7 angstrom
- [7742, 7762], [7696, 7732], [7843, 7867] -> -1.6 angstrom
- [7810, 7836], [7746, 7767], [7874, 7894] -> 1.5 angstrom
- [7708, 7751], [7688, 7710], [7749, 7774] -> 3.4 angstrom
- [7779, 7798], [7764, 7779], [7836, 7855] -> 3.2 angstrom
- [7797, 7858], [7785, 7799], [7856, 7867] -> 1.3 angstrom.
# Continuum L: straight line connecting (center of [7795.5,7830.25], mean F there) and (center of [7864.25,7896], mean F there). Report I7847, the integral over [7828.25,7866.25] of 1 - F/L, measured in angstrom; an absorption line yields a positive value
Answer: 1.5 angstrom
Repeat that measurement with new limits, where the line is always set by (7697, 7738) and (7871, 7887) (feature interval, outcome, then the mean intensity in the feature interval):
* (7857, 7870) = 0.18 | 14.3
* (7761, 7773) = -3.68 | 18.9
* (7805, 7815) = -0.41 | 15.1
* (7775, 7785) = -4.55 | 21.1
